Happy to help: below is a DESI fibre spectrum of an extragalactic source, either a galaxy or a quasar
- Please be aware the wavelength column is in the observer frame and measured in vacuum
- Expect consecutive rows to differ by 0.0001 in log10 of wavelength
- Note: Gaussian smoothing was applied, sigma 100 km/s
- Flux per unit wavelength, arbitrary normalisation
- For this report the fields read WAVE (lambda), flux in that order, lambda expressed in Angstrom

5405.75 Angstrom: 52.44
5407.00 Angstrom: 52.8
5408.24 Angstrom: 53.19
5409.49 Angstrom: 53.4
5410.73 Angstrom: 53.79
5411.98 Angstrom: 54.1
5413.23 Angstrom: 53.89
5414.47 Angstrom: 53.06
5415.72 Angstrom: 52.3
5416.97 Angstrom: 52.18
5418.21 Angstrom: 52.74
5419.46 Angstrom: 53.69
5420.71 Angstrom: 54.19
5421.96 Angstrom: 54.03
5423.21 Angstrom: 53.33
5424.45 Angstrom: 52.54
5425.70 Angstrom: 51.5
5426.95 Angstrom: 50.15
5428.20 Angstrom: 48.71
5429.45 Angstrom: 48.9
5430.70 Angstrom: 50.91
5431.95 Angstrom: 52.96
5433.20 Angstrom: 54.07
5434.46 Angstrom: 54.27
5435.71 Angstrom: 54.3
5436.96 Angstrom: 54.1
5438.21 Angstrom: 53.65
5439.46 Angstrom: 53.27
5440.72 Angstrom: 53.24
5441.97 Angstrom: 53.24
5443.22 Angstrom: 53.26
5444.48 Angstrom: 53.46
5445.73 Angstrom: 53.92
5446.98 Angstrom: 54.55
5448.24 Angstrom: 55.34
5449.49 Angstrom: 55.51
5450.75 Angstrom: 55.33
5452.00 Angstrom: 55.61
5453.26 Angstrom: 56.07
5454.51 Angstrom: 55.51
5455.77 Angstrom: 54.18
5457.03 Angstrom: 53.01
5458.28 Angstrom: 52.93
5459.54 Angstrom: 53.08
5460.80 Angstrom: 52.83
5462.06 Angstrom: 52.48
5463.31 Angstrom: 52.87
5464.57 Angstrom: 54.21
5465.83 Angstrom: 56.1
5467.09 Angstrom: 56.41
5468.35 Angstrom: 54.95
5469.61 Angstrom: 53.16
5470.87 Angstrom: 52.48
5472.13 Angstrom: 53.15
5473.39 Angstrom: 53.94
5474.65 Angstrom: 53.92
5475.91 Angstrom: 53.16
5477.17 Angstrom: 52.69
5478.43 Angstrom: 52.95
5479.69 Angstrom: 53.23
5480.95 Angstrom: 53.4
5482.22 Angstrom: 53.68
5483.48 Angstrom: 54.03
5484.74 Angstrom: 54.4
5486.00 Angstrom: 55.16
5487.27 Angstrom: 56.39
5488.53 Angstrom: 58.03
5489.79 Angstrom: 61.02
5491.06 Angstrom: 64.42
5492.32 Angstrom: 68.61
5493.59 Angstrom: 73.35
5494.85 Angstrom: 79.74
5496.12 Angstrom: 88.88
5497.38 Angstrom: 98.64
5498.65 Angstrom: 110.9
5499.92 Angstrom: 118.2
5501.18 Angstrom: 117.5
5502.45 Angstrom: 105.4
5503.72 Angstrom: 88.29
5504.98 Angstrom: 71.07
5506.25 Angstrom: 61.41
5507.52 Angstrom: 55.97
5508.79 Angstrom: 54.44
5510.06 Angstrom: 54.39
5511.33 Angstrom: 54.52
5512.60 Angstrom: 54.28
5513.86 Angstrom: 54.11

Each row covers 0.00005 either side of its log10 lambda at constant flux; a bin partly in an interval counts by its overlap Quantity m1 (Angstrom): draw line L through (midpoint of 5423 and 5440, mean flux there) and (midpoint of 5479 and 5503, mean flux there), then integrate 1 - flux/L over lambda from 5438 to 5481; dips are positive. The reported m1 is 5.94 Angstrom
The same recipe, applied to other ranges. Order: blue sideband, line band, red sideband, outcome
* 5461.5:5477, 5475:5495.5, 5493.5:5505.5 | 4.7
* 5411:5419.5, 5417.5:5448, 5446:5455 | 0.8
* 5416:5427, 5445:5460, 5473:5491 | -0.2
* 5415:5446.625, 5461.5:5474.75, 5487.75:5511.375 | 2.5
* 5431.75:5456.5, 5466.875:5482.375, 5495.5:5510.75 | 3.7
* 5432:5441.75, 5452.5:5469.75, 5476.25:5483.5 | -0.2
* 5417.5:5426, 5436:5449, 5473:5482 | -0.1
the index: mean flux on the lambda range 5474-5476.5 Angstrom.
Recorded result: 53.6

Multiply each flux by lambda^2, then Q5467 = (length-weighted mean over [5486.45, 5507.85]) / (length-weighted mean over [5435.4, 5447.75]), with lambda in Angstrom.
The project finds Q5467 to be 1.5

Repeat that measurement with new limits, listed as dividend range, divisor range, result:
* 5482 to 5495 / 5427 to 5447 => 1.18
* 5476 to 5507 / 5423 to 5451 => 1.40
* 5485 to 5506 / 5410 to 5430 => 1.59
